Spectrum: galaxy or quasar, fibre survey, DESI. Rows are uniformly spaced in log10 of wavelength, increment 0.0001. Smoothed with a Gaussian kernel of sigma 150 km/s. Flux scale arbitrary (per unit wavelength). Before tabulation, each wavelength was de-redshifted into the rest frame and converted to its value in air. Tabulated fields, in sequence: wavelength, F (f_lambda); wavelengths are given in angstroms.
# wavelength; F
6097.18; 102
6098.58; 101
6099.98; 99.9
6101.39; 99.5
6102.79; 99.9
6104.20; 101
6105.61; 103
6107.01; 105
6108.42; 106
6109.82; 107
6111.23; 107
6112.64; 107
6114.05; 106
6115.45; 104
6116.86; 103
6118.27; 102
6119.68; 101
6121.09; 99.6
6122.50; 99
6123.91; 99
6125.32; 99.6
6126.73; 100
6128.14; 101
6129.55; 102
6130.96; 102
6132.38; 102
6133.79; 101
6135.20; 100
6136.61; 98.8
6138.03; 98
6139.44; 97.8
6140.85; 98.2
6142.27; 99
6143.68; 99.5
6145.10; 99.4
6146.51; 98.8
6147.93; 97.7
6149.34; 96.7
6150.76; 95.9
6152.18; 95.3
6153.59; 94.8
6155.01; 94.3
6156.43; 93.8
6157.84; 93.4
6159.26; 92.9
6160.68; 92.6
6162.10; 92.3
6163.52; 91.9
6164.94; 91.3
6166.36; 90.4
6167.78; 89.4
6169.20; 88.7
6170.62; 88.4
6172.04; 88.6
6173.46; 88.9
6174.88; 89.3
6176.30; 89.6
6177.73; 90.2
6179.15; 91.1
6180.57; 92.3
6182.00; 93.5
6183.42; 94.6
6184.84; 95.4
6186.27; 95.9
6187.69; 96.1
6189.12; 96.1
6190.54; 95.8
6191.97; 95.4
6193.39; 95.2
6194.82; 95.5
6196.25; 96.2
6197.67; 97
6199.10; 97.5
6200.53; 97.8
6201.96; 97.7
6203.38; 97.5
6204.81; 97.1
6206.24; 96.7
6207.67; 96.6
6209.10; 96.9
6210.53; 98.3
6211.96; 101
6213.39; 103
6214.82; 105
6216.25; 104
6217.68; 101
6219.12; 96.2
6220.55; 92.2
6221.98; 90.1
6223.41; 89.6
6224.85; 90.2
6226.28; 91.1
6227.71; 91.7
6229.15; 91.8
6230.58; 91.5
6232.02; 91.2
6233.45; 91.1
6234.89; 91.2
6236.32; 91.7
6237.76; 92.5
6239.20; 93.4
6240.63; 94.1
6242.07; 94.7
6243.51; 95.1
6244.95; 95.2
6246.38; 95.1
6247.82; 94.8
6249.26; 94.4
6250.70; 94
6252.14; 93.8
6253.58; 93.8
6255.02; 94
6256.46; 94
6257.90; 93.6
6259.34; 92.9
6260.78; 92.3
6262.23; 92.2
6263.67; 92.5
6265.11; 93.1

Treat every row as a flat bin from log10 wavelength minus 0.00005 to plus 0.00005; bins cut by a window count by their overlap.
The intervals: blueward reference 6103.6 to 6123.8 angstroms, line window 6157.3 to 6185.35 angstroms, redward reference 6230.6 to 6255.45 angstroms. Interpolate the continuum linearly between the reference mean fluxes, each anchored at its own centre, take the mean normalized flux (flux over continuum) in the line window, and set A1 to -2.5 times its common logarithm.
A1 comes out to 0.09 mag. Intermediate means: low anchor 103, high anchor 93.5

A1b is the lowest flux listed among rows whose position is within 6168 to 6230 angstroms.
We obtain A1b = 88.4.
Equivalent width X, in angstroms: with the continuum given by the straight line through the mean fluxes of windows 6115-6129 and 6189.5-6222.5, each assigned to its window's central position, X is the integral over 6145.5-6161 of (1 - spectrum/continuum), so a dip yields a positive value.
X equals 0.67 angstroms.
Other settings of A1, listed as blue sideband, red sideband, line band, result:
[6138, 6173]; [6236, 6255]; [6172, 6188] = 0.02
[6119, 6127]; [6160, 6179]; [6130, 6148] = -0.03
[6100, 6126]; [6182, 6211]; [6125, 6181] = 0.05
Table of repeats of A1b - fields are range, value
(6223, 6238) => 89.6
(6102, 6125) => 99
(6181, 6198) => 93.5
